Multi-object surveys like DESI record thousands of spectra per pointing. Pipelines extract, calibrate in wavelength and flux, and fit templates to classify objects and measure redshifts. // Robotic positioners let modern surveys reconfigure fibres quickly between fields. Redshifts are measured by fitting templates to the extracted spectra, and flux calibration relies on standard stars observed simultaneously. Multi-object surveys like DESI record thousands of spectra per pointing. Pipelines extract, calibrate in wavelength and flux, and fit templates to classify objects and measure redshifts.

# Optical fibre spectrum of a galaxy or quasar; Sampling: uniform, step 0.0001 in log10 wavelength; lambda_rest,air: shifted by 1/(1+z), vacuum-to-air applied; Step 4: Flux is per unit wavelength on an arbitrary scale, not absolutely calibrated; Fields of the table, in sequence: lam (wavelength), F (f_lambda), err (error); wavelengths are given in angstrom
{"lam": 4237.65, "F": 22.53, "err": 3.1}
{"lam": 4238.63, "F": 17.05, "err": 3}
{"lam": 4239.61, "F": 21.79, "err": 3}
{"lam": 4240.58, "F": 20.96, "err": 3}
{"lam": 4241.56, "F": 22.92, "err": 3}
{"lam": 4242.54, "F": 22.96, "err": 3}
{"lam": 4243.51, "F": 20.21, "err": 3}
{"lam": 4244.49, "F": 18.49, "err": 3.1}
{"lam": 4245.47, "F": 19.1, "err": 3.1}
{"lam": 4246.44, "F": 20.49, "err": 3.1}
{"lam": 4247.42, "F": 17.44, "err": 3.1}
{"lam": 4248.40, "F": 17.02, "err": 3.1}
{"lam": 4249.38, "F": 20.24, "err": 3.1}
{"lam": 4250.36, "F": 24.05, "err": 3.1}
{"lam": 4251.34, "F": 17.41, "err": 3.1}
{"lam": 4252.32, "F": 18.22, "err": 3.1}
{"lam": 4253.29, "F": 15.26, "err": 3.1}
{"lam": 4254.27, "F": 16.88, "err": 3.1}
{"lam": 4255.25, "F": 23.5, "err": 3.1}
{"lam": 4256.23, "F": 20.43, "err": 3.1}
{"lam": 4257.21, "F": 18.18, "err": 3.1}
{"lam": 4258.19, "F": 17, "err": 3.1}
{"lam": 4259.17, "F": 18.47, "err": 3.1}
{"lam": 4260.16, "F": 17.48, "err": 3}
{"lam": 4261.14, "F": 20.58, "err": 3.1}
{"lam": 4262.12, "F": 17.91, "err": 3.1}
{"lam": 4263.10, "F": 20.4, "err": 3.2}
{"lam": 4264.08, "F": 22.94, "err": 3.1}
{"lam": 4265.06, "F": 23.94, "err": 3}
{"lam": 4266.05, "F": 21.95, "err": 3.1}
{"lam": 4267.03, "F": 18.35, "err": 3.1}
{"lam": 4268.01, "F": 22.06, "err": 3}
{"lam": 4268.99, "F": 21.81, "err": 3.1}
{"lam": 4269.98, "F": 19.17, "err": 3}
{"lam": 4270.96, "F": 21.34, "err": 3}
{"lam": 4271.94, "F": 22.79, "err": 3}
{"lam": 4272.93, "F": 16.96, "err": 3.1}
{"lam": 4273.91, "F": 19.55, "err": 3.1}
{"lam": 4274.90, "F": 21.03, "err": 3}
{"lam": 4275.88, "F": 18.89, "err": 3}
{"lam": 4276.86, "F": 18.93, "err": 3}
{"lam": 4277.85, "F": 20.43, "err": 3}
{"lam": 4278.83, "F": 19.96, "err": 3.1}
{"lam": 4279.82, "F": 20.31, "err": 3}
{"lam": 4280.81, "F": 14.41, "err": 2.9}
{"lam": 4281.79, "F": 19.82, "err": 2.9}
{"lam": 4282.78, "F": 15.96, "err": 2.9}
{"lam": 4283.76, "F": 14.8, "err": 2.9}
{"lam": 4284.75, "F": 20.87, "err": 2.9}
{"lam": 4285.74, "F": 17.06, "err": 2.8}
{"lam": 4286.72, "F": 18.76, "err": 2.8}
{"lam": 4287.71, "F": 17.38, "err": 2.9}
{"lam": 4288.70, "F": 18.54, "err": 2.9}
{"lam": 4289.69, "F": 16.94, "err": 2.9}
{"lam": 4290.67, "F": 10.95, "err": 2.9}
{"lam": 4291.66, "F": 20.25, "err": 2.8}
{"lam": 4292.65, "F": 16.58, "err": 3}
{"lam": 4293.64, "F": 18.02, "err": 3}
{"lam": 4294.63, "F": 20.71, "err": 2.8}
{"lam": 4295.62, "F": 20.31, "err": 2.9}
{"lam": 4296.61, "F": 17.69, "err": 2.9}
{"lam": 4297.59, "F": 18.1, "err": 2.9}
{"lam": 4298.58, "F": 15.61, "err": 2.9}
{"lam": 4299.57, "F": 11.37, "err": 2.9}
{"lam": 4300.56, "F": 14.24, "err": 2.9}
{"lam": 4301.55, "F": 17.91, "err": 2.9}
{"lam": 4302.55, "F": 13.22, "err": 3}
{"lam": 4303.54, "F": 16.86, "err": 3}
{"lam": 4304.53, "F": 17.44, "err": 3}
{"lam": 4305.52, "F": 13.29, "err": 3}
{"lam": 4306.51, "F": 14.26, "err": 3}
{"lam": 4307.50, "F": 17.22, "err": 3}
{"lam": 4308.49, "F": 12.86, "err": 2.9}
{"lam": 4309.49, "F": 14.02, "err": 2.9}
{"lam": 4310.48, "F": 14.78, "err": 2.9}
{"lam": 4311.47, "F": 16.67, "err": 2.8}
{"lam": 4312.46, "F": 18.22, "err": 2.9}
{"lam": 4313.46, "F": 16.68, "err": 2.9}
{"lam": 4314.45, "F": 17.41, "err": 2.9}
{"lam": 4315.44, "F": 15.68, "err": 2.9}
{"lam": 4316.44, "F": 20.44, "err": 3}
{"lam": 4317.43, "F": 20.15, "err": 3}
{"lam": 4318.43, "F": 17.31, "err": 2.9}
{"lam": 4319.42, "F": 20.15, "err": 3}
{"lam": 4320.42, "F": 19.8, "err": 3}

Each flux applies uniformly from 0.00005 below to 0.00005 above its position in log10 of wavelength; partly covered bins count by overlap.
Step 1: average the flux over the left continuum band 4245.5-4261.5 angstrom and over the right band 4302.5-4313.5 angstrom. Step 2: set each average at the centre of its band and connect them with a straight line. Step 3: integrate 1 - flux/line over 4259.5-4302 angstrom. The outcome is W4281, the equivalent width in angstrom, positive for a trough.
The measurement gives -3.5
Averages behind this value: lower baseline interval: 18.9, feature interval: 18.7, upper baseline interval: 15.5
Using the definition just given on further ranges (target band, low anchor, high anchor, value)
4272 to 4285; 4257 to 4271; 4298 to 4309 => -0.35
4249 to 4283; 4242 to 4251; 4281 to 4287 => -1.58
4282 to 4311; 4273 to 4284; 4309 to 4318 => 2.28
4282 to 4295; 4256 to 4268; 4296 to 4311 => -0.41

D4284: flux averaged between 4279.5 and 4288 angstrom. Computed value 17.7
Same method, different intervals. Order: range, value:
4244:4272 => 19.7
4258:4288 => 19.4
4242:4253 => 19.5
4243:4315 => 18.2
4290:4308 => 16.3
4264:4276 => 20.8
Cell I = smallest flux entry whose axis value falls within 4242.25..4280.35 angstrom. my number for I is 15.26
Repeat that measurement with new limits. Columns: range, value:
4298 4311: 11.37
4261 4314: 10.95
